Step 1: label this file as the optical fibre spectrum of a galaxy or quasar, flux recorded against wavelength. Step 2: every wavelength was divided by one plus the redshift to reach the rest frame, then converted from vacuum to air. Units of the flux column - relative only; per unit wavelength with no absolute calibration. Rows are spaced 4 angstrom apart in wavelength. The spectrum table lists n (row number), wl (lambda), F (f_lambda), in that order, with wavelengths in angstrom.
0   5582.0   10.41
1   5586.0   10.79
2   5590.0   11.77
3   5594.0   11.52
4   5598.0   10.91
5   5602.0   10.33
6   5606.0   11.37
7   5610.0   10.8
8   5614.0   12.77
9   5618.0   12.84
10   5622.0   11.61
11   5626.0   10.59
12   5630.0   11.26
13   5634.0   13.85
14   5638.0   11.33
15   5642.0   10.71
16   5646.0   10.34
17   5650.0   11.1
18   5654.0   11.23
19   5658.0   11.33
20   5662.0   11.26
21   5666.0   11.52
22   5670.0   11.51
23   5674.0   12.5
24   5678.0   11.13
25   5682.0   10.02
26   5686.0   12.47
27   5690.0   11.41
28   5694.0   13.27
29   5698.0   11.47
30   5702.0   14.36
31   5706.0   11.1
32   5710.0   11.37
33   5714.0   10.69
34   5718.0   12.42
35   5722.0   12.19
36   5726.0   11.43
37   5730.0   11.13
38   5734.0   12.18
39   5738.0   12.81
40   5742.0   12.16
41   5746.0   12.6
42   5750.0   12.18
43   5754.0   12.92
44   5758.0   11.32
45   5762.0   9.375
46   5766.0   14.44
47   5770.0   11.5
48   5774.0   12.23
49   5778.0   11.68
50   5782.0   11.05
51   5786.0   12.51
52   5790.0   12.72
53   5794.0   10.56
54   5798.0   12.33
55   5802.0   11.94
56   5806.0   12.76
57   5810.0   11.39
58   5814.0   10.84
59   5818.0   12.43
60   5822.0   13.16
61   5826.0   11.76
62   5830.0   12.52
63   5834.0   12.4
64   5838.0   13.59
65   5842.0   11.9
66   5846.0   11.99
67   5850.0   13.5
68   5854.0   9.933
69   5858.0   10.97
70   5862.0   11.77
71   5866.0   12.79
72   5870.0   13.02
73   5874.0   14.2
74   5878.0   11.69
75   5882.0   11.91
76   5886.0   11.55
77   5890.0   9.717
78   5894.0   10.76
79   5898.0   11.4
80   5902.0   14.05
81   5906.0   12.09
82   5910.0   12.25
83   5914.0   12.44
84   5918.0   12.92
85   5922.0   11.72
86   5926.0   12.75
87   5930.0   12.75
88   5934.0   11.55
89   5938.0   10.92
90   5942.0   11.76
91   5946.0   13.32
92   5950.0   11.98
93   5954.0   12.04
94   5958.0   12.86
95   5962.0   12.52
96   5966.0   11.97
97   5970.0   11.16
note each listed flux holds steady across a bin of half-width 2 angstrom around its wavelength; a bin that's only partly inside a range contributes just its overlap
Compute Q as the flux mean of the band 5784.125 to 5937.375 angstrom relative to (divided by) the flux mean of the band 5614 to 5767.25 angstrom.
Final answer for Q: 1.03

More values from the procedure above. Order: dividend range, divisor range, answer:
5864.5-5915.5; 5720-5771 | 1.01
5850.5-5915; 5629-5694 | 1.04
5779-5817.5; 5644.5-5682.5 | 1.05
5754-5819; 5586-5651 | 1.04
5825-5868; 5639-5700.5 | 1.06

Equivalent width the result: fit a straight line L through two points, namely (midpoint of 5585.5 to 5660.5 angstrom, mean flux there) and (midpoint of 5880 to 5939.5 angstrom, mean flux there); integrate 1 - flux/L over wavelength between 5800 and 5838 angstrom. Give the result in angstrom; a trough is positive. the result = -1.4 angstrom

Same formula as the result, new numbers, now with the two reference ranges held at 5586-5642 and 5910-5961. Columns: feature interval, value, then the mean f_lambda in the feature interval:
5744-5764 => 0.3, 11.7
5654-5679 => 0.3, 11.5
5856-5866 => 0.4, 11.7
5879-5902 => 1.5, 11.4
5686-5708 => -1.1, 12.3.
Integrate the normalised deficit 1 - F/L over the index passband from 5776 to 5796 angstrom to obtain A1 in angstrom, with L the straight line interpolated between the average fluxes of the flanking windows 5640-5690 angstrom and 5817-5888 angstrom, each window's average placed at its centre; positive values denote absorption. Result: 0.4 angstrom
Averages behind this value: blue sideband 11.3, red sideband 12.3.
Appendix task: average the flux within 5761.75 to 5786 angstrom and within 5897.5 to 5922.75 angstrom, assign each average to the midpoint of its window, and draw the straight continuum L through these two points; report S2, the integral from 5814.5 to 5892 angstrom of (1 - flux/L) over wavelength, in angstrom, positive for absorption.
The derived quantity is 0.9 angstrom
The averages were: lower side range 11.9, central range 12.1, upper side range 12.5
